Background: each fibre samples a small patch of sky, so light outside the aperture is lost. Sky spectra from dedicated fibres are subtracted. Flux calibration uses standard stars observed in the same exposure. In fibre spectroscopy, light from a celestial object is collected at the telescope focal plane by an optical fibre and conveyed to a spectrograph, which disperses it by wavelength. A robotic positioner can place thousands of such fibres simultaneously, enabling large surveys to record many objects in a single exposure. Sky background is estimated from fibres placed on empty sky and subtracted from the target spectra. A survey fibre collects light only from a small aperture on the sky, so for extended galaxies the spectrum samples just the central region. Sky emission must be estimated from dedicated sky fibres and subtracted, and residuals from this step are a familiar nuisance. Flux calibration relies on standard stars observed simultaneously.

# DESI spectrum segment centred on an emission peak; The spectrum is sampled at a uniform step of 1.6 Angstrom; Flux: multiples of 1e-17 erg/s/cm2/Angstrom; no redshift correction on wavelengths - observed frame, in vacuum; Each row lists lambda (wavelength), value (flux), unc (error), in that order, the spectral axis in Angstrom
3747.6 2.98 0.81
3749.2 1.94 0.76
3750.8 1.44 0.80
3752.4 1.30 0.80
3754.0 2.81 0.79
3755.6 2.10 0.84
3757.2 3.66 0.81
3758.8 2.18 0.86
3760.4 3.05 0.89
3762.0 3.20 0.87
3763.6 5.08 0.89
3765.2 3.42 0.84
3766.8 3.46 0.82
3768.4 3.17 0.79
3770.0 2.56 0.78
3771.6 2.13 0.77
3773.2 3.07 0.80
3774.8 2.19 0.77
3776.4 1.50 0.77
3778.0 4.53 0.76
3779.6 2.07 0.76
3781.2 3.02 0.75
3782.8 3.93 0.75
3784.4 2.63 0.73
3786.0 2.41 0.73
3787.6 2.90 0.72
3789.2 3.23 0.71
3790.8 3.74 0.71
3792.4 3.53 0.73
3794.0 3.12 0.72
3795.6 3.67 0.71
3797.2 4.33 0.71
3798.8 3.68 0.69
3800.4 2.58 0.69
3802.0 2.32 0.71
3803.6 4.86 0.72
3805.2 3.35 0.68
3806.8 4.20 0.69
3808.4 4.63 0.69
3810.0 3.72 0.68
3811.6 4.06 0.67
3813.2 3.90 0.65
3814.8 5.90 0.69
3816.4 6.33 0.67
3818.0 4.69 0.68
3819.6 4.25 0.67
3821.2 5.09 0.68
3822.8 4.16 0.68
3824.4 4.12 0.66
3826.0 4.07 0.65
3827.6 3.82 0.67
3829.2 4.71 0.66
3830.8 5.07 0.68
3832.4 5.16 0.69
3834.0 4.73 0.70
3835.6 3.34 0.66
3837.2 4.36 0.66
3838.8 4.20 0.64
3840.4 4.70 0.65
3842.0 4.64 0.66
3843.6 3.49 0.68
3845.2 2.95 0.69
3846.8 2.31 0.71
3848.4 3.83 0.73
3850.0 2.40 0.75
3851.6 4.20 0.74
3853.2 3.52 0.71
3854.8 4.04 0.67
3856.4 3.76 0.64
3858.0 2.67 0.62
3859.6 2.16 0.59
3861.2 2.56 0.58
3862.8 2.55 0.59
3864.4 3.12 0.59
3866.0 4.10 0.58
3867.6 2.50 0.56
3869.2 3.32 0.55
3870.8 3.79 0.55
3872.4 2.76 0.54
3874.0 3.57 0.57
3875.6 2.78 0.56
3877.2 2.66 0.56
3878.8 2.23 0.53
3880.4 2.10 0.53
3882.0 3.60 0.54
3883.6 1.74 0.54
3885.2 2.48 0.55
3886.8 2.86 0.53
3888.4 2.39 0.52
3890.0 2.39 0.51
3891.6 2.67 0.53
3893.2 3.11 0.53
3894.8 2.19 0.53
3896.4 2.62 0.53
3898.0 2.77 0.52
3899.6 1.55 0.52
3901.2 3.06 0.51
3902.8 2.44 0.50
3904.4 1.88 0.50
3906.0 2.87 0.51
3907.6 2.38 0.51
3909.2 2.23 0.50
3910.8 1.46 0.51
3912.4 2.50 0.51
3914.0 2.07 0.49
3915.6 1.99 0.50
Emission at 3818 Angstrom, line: C IV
